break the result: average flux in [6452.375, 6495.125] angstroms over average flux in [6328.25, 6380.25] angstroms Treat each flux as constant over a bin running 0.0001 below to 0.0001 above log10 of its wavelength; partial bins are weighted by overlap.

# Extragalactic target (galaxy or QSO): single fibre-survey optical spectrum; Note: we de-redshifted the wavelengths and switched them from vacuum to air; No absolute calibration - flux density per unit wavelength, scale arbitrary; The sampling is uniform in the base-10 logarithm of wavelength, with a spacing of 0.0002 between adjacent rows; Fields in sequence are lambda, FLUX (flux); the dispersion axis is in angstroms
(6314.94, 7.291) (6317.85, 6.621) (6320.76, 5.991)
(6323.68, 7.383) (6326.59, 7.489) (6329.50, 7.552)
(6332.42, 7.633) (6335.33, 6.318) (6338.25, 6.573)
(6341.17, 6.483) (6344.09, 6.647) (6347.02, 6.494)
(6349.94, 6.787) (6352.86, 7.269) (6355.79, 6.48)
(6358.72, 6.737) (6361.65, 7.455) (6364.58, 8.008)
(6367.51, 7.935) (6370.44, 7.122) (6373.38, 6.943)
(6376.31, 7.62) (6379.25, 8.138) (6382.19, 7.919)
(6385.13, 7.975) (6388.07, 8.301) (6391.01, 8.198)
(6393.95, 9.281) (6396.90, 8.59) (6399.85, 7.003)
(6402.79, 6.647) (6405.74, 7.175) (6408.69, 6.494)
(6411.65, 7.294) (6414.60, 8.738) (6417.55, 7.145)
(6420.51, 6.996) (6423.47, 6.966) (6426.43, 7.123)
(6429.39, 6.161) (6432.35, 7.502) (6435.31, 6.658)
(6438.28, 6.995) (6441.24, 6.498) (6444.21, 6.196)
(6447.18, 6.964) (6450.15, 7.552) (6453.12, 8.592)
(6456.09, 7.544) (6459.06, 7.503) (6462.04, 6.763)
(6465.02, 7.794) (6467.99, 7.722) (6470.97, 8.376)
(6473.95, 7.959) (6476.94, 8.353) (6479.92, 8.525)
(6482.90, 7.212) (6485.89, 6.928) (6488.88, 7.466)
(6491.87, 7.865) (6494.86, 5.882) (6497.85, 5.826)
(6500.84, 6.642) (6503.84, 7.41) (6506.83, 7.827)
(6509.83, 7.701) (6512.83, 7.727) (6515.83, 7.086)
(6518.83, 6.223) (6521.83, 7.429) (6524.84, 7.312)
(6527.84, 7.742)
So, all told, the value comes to 1.08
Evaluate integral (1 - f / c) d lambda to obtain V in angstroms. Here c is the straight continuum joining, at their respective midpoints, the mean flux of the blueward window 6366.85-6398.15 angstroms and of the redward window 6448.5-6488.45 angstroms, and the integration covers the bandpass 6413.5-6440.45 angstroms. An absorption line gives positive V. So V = 2.62 angstroms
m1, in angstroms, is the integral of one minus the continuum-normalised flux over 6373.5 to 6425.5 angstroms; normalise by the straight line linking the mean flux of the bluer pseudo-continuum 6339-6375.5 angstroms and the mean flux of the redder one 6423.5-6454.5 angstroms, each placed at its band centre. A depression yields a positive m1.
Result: -4.6 angstroms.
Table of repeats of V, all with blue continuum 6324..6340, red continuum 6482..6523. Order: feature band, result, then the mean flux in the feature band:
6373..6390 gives -1.8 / 7.88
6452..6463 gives -0.8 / 7.61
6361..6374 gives -0.8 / 7.53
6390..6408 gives -1.6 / 7.75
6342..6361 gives 1.0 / 6.76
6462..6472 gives -0.9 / 7.76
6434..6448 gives 0.9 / 6.65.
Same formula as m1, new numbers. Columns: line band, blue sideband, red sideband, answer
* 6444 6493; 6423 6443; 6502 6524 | -4.1 angstroms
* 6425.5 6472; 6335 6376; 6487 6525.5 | -1.2 angstroms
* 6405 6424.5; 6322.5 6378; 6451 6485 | 0.6 angstroms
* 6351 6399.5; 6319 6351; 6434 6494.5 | -4.7 angstroms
